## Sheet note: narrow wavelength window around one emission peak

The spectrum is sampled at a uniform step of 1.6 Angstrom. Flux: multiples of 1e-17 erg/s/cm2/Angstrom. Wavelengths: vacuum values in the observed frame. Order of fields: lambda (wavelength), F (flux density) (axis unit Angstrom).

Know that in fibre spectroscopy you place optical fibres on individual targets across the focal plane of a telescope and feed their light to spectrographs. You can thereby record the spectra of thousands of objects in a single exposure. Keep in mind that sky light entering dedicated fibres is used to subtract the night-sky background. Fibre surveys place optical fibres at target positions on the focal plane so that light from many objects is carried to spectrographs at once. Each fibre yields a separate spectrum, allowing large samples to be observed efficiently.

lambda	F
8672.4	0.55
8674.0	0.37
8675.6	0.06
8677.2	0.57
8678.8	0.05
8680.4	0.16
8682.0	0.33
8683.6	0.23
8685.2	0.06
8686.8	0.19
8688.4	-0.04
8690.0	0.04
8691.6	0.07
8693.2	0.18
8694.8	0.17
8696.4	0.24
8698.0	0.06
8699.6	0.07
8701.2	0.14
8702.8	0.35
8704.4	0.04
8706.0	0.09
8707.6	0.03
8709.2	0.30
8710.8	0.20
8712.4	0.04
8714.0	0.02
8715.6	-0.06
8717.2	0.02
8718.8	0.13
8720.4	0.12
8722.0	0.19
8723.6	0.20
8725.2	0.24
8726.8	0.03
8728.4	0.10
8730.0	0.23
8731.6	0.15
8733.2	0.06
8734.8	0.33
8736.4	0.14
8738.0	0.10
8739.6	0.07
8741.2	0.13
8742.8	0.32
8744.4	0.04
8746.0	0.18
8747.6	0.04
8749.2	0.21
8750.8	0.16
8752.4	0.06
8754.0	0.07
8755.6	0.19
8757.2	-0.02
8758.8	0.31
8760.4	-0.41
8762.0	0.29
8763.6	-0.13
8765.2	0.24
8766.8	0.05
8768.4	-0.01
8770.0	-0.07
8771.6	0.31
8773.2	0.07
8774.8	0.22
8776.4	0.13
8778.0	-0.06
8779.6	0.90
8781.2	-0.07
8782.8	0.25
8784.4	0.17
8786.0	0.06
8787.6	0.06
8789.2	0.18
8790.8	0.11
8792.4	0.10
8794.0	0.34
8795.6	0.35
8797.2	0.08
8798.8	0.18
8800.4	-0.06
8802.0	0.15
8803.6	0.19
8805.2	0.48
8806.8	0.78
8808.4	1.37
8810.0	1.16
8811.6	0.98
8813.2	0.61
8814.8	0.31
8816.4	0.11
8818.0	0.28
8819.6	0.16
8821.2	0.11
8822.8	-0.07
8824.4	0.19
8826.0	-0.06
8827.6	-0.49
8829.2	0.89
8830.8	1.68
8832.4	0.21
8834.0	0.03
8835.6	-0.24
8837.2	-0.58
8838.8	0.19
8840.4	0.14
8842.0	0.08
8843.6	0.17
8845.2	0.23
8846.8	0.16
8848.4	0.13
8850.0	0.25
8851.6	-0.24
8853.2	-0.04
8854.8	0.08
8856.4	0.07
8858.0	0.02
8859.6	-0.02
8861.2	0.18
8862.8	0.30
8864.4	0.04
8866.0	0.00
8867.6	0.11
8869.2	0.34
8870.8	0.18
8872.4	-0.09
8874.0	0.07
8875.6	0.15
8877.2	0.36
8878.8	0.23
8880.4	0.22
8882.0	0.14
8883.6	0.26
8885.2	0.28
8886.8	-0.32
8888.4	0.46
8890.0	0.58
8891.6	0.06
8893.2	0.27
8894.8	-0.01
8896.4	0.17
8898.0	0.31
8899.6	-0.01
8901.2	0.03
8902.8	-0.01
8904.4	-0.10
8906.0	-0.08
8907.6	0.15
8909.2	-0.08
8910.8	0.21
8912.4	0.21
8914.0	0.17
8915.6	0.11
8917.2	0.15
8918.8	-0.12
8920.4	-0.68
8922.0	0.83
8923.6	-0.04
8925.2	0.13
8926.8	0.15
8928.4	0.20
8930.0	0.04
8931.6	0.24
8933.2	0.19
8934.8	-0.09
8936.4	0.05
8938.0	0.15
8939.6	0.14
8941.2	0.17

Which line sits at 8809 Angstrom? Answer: H-beta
